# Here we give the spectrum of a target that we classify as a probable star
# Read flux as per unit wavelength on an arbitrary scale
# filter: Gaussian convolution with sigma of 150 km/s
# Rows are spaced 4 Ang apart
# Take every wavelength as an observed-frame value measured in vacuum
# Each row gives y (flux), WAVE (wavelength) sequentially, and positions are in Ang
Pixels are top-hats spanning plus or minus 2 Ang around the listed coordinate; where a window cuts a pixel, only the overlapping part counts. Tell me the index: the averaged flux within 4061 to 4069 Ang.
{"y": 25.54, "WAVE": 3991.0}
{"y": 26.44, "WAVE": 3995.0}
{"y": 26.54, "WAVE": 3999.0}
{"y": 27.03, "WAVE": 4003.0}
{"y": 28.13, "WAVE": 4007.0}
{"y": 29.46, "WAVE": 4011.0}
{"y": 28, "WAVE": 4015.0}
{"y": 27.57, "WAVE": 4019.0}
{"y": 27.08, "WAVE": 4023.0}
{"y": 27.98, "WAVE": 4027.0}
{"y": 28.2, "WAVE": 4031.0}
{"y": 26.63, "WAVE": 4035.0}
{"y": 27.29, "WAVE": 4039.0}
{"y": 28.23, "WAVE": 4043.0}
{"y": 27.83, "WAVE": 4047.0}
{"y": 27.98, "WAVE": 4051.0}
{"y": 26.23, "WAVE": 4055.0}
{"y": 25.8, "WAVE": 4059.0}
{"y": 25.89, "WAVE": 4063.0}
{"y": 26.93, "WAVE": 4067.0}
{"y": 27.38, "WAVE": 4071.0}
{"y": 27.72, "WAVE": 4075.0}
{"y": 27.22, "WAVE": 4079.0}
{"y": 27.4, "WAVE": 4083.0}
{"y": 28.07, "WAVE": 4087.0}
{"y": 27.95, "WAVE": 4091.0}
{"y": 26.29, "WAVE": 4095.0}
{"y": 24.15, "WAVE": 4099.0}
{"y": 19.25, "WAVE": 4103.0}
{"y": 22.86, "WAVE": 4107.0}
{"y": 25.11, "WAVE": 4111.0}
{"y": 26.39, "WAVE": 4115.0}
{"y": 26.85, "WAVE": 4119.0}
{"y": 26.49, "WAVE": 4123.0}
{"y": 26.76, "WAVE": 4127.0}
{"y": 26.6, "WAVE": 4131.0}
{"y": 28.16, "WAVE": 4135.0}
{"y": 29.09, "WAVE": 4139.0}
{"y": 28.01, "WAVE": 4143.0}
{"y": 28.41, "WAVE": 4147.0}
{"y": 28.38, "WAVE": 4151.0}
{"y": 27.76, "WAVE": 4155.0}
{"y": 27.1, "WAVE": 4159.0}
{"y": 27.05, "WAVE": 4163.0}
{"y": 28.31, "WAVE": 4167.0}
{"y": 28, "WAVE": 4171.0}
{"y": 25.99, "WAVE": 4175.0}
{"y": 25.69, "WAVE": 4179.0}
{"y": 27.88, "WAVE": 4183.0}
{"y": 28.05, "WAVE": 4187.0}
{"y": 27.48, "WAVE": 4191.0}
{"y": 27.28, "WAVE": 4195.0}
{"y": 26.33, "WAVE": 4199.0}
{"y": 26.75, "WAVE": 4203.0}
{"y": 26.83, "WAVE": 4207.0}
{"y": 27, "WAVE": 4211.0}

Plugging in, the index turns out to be 26.4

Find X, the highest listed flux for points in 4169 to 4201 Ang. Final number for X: 28.05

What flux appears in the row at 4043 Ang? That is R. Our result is 28.23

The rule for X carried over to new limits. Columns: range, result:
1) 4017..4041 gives 28.2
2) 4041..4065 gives 28.23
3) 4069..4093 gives 28.07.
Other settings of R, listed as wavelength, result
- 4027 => 27.98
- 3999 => 26.54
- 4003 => 27.03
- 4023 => 27.08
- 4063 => 25.89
